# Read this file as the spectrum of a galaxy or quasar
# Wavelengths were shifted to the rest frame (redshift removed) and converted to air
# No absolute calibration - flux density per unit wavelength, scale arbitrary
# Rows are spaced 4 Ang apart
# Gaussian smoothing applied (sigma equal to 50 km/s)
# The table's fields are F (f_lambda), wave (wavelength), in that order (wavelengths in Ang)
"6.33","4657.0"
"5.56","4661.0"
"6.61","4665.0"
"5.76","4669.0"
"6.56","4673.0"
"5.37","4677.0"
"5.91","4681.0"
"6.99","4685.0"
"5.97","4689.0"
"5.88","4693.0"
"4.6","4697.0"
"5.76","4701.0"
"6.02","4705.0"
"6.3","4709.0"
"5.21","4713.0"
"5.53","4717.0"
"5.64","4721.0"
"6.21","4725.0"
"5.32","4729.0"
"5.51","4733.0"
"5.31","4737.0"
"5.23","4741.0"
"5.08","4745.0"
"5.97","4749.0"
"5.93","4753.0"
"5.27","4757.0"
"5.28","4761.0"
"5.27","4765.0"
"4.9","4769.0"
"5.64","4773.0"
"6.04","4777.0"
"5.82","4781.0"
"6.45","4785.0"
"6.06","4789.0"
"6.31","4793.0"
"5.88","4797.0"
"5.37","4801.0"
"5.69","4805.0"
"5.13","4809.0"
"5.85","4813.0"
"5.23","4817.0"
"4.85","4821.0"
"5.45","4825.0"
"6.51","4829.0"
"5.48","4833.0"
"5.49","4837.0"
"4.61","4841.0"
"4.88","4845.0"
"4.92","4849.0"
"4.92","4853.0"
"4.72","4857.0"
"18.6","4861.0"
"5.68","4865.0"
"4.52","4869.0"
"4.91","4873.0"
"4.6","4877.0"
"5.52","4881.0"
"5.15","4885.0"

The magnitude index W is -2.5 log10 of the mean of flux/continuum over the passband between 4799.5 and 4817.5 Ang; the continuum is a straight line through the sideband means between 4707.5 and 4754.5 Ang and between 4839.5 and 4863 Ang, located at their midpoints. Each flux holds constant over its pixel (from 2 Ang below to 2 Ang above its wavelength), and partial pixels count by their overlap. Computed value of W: 0.204 mag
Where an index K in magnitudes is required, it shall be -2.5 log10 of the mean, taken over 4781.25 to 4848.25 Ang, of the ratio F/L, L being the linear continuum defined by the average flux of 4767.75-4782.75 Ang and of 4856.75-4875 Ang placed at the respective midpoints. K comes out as 0.18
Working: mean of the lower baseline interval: 5.63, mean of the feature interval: 5.57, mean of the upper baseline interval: 7.97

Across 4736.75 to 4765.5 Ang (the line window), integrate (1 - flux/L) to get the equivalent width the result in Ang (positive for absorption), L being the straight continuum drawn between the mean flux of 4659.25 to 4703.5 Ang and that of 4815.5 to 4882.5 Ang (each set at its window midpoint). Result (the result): 2.4 Ang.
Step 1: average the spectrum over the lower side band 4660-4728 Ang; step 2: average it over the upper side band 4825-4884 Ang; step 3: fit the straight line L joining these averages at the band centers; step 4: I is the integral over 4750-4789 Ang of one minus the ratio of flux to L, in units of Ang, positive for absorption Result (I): 2.0 Ang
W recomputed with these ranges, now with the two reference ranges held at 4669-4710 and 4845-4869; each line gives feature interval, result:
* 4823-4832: 0.185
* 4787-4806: 0.155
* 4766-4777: 0.212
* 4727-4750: 0.173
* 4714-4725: 0.091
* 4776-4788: 0.094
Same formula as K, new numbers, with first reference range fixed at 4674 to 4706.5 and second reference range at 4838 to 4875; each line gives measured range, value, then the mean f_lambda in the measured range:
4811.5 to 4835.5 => 0.13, 5.55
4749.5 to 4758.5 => 0.07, 5.68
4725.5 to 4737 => 0.09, 5.5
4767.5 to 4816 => 0.08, 5.76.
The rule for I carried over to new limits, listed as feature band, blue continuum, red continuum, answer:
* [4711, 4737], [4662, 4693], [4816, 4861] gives 2.1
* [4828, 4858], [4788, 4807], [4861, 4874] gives 6.8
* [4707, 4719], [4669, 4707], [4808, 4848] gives 0.2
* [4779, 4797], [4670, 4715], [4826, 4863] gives 0.6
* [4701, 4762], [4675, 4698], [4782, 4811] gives 2.5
